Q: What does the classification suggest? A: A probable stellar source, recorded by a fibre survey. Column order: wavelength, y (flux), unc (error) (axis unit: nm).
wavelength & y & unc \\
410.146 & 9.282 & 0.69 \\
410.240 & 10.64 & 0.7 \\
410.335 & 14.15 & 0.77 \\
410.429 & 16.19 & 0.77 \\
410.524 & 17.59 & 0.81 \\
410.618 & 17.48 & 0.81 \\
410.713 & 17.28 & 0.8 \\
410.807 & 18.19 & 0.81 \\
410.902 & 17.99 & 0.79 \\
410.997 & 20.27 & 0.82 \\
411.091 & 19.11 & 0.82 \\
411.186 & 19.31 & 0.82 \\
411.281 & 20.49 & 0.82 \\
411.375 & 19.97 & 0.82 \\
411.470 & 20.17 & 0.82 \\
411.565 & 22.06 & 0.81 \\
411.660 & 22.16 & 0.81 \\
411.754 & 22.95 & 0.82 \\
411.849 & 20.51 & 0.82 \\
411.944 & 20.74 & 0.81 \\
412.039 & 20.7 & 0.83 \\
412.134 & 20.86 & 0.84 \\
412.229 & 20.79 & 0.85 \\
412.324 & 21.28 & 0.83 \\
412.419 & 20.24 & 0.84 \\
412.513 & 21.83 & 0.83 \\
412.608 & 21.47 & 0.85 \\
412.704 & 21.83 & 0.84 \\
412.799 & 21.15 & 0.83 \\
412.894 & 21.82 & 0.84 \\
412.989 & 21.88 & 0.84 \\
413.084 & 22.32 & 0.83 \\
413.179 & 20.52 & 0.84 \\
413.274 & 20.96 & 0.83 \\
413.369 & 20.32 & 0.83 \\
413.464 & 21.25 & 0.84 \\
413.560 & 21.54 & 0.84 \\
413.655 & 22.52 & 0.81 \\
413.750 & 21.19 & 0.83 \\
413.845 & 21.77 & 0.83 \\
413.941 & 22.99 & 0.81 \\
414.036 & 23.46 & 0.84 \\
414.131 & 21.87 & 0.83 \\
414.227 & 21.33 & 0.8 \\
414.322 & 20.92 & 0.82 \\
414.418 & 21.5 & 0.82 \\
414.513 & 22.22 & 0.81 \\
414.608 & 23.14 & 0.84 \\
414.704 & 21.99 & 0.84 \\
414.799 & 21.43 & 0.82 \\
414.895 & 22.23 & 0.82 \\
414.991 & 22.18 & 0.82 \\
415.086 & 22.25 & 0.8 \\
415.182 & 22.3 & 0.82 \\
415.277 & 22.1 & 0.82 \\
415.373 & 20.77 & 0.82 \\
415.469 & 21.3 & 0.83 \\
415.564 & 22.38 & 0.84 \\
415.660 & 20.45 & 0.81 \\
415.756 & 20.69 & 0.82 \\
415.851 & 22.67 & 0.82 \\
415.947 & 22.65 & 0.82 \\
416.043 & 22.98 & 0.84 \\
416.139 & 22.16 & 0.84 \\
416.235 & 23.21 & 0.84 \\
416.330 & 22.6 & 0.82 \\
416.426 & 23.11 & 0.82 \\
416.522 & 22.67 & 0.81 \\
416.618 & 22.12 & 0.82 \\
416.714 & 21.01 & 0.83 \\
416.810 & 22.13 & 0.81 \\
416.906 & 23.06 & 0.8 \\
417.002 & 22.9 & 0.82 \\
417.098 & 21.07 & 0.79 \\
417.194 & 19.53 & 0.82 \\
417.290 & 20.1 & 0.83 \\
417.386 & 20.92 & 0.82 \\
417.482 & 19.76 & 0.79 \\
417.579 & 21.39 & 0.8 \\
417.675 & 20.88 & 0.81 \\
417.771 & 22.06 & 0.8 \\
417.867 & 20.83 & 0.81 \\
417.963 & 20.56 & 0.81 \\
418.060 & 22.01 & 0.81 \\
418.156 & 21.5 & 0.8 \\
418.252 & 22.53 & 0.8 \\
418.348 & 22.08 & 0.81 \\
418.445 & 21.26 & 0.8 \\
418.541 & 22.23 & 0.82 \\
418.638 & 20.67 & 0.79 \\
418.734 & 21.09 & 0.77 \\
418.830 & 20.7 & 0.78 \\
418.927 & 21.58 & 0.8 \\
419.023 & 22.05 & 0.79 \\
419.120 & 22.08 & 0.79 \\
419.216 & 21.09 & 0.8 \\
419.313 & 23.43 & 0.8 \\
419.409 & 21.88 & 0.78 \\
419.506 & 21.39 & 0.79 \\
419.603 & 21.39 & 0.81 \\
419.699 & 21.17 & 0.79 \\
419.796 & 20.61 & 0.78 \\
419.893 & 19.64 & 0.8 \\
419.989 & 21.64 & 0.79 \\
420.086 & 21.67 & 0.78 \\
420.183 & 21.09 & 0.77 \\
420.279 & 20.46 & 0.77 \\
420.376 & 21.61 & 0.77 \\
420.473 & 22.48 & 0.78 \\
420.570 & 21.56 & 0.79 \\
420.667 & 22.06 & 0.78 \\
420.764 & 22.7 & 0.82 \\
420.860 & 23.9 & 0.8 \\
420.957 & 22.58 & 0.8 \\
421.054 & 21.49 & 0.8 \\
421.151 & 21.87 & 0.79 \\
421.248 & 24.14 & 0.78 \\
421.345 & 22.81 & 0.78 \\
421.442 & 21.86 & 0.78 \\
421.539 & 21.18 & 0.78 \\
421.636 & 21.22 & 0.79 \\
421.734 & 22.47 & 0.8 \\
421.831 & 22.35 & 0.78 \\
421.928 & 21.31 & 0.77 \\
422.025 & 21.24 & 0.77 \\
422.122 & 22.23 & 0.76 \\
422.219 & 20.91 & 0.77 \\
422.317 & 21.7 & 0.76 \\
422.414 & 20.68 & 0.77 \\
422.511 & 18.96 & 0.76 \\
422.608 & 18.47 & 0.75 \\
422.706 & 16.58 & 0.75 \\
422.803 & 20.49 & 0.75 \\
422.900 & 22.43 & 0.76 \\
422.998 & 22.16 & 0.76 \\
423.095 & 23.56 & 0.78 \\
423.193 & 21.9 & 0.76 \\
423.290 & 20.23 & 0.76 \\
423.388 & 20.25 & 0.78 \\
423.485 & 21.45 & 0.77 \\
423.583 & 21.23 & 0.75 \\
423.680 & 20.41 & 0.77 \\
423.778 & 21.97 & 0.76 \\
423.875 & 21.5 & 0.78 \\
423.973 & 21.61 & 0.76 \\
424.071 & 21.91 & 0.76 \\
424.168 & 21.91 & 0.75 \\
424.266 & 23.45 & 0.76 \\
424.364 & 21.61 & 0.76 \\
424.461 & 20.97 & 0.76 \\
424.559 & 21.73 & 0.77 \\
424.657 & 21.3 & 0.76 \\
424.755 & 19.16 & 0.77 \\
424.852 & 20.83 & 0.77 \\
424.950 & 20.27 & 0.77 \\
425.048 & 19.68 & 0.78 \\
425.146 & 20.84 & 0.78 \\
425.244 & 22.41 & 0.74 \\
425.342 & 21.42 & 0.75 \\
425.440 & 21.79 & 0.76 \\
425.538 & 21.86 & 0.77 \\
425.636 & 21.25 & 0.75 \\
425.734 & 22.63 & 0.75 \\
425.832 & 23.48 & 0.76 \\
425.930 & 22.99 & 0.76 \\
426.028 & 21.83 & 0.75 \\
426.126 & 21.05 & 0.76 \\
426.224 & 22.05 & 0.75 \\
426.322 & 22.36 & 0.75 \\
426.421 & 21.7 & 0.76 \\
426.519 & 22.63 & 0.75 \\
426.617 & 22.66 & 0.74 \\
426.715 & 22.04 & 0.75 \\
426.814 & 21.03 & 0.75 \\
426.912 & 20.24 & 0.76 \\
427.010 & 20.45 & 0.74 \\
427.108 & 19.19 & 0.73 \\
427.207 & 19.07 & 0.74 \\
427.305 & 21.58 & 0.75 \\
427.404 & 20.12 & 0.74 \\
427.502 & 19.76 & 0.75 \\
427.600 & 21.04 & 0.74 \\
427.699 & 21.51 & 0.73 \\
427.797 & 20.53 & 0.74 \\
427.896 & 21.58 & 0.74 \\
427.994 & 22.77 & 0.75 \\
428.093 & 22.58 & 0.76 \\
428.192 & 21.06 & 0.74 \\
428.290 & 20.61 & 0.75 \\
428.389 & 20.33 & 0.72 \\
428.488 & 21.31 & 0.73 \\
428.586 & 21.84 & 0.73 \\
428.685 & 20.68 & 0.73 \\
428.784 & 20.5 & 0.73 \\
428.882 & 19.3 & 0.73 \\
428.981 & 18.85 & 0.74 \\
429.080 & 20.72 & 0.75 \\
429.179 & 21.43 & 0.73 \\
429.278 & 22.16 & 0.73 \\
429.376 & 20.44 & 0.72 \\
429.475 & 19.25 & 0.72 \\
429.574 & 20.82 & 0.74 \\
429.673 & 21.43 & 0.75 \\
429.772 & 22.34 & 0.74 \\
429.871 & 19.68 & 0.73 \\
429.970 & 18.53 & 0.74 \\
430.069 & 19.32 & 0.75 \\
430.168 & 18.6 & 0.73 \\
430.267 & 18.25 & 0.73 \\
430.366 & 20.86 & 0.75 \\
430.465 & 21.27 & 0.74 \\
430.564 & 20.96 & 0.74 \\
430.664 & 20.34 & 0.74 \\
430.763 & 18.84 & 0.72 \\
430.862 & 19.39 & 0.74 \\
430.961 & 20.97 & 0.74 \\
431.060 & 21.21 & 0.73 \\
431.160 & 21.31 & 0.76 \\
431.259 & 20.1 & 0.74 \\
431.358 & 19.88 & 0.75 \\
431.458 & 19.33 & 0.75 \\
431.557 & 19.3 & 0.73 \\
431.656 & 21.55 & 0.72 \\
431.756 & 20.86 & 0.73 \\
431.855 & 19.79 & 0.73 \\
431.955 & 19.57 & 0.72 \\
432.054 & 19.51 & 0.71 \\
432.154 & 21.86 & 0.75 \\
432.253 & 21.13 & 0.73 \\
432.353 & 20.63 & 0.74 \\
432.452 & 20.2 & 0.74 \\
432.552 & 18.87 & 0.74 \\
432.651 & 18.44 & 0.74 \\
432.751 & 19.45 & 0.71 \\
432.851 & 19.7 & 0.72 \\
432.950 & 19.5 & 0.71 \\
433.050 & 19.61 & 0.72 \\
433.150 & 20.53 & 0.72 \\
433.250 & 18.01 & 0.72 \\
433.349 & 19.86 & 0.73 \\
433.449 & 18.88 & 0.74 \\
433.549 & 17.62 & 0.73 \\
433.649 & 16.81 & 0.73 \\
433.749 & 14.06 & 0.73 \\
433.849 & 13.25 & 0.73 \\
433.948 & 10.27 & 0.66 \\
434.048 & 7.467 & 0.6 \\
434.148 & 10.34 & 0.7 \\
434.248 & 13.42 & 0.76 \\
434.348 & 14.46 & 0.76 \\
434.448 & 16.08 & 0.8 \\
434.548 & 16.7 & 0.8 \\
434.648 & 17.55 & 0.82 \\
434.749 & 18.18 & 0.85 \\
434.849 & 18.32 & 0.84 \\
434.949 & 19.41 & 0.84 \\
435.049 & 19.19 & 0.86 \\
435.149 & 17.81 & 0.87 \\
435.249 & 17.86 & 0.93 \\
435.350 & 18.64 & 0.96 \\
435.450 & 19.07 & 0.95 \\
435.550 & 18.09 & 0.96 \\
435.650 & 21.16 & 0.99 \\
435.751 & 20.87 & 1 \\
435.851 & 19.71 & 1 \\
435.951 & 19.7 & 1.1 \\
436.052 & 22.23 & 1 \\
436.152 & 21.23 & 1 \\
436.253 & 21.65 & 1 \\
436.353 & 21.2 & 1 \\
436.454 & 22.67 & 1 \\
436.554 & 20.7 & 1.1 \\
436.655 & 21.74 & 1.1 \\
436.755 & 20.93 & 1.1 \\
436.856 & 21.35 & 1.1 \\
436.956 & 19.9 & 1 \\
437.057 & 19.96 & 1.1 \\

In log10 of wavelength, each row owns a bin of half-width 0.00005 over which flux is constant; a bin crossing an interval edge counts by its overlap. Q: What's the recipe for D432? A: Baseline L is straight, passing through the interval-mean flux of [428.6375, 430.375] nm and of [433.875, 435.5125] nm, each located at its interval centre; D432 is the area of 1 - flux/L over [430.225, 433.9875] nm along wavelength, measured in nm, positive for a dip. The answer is -0.26 nm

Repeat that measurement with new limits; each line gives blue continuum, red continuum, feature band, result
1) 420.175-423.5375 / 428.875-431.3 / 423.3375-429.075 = -0.11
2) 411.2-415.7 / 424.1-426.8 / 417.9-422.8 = 0.03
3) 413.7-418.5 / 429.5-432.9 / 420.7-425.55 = -0.09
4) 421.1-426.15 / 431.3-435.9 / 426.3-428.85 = -0.13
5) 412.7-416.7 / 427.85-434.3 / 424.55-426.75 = -0.16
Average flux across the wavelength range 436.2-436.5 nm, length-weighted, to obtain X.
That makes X 21.8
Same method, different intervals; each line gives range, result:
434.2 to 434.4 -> 14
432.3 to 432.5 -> 20.4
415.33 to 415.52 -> 21.1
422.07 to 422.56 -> 20.9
